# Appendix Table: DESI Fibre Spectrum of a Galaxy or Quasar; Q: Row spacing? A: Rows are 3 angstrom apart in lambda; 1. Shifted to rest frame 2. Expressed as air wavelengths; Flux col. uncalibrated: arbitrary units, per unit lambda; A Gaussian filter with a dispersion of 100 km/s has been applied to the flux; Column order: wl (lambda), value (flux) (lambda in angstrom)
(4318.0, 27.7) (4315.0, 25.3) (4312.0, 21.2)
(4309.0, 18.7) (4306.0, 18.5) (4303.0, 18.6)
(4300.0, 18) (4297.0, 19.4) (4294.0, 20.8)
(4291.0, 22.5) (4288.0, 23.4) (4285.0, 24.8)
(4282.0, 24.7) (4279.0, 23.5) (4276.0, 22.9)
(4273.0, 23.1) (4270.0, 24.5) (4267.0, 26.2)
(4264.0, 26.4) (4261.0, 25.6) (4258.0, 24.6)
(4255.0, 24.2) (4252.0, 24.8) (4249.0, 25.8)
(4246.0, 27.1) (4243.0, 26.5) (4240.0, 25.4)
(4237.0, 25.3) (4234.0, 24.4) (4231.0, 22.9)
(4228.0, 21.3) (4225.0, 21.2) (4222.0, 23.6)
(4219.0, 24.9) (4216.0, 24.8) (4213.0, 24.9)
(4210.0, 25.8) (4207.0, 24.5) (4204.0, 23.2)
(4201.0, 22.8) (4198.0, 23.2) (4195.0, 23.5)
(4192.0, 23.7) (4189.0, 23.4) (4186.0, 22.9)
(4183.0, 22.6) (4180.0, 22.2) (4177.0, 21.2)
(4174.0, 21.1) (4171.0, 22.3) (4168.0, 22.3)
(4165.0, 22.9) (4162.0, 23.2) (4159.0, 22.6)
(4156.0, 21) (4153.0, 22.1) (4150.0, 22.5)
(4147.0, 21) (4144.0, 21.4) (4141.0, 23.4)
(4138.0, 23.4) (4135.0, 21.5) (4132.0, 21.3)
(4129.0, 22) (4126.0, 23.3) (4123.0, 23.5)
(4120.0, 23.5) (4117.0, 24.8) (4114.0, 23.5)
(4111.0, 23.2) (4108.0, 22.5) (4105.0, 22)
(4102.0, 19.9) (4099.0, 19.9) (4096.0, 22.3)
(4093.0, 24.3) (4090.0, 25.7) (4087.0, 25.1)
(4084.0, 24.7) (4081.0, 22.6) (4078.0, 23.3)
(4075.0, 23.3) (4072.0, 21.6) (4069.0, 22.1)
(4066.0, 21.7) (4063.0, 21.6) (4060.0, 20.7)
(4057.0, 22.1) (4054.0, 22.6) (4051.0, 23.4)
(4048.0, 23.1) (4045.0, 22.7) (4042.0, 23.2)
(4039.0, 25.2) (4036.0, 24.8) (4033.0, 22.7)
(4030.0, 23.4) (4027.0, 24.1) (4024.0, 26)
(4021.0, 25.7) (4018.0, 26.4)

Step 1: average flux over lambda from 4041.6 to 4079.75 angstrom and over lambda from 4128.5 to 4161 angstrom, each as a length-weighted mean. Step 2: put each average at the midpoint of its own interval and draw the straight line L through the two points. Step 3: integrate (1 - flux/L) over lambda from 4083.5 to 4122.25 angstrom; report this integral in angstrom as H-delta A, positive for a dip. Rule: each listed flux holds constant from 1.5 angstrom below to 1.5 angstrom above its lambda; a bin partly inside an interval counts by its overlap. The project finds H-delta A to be -1.63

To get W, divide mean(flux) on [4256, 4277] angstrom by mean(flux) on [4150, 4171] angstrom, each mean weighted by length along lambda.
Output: 1.1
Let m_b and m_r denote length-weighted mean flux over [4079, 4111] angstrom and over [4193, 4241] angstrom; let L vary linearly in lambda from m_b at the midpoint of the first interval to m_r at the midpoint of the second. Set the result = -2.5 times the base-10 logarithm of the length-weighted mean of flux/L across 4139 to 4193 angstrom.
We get 0.05 mag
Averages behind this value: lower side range 22.9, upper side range 23.8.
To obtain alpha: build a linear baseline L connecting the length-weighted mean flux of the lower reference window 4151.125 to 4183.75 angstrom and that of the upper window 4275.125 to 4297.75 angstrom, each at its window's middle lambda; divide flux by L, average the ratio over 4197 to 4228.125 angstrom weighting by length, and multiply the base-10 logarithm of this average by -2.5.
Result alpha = -0.06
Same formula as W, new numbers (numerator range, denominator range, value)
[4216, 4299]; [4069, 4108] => 1.05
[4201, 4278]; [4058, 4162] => 1.09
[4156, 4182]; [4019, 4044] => 0.91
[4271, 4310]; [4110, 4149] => 0.95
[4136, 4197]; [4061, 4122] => 0.98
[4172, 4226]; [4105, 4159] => 1.03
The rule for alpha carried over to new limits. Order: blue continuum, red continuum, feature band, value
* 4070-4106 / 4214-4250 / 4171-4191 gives 0.076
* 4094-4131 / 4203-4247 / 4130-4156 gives 0.049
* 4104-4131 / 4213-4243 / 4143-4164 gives 0.067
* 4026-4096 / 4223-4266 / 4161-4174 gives 0.074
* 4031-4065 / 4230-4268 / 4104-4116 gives 0.035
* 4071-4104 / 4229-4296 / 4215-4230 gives 0.047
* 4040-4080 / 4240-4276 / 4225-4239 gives 0.071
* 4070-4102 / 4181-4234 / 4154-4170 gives 0.046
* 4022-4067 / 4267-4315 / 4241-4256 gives -0.164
